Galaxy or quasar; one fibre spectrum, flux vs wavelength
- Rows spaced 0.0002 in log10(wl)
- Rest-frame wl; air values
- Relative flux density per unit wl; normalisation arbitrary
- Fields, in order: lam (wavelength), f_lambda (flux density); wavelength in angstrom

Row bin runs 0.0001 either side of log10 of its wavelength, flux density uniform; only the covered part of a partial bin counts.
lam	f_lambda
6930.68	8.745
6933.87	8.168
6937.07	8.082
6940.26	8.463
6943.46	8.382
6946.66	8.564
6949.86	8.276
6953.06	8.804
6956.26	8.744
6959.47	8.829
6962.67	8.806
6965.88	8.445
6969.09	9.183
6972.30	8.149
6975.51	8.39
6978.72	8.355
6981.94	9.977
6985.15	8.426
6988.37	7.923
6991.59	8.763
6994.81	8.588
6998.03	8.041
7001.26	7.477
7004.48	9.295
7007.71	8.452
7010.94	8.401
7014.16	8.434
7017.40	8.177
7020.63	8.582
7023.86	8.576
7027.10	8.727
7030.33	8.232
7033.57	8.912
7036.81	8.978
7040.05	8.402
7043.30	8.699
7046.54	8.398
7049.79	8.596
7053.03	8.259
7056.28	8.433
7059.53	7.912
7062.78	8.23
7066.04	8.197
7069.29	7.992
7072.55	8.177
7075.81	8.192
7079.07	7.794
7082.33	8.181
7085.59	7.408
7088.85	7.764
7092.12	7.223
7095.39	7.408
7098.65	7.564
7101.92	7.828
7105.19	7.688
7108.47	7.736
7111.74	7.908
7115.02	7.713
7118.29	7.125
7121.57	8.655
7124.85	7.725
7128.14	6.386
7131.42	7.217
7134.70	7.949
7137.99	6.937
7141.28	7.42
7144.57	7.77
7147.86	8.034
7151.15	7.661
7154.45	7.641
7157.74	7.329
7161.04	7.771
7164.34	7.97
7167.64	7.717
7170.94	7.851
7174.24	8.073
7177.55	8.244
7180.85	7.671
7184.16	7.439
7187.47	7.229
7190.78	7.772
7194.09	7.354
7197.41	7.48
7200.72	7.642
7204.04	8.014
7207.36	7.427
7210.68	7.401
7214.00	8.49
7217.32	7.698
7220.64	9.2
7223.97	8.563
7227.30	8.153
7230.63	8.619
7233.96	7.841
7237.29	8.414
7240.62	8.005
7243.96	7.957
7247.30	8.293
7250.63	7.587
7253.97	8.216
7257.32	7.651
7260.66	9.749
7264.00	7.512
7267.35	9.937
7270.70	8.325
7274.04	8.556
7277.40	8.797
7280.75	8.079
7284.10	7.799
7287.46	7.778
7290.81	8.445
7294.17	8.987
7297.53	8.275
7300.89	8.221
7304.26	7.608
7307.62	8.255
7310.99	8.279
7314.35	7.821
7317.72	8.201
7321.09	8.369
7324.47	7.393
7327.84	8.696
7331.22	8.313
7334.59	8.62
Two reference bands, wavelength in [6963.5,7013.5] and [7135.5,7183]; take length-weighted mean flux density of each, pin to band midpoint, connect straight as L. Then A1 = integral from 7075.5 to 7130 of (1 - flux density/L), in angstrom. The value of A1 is 2.3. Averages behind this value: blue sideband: 8.53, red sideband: 7.72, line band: 7.65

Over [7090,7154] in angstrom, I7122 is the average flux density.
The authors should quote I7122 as 7.58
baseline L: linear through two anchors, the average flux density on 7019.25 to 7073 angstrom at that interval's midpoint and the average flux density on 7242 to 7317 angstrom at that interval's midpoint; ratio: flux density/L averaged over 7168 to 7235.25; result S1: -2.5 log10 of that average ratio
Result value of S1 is 0.06 mag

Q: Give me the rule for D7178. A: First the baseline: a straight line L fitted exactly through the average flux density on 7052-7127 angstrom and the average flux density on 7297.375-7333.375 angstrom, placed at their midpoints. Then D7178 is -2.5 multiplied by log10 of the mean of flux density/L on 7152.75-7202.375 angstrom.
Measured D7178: 0.040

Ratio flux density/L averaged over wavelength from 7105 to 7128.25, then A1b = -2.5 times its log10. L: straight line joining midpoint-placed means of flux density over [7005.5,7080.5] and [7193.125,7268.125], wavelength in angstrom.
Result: 0.08 mag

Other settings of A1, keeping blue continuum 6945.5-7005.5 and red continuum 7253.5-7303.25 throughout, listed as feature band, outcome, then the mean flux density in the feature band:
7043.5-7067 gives 0.6 angstrom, 8.32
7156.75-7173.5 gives 1.4 angstrom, 7.76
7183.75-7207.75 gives 2.6 angstrom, 7.56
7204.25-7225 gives 0.8 angstrom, 8.11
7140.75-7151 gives 0.9 angstrom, 7.77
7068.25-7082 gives 0.8 angstrom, 8.05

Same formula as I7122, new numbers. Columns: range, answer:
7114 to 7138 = 7.49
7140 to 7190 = 7.72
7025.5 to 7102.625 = 8.15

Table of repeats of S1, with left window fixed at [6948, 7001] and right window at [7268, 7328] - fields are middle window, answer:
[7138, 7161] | 0.107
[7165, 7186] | 0.071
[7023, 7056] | -0.008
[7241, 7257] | 0.041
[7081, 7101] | 0.116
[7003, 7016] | -0.011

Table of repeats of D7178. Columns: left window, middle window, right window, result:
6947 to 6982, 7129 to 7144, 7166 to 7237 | 0.11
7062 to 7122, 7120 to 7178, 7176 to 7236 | 0.03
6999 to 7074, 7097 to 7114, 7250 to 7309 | 0.09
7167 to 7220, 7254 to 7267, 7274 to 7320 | -0.05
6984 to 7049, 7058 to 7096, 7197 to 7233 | 0.06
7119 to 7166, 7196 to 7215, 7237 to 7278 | 0.04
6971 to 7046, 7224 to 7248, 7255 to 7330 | 0.02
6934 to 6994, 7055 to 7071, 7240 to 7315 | 0.04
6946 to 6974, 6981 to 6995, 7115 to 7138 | -0.03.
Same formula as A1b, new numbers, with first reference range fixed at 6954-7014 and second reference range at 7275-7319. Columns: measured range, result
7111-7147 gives 0.119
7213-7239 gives -0.011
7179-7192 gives 0.109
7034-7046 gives -0.023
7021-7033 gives -0.005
